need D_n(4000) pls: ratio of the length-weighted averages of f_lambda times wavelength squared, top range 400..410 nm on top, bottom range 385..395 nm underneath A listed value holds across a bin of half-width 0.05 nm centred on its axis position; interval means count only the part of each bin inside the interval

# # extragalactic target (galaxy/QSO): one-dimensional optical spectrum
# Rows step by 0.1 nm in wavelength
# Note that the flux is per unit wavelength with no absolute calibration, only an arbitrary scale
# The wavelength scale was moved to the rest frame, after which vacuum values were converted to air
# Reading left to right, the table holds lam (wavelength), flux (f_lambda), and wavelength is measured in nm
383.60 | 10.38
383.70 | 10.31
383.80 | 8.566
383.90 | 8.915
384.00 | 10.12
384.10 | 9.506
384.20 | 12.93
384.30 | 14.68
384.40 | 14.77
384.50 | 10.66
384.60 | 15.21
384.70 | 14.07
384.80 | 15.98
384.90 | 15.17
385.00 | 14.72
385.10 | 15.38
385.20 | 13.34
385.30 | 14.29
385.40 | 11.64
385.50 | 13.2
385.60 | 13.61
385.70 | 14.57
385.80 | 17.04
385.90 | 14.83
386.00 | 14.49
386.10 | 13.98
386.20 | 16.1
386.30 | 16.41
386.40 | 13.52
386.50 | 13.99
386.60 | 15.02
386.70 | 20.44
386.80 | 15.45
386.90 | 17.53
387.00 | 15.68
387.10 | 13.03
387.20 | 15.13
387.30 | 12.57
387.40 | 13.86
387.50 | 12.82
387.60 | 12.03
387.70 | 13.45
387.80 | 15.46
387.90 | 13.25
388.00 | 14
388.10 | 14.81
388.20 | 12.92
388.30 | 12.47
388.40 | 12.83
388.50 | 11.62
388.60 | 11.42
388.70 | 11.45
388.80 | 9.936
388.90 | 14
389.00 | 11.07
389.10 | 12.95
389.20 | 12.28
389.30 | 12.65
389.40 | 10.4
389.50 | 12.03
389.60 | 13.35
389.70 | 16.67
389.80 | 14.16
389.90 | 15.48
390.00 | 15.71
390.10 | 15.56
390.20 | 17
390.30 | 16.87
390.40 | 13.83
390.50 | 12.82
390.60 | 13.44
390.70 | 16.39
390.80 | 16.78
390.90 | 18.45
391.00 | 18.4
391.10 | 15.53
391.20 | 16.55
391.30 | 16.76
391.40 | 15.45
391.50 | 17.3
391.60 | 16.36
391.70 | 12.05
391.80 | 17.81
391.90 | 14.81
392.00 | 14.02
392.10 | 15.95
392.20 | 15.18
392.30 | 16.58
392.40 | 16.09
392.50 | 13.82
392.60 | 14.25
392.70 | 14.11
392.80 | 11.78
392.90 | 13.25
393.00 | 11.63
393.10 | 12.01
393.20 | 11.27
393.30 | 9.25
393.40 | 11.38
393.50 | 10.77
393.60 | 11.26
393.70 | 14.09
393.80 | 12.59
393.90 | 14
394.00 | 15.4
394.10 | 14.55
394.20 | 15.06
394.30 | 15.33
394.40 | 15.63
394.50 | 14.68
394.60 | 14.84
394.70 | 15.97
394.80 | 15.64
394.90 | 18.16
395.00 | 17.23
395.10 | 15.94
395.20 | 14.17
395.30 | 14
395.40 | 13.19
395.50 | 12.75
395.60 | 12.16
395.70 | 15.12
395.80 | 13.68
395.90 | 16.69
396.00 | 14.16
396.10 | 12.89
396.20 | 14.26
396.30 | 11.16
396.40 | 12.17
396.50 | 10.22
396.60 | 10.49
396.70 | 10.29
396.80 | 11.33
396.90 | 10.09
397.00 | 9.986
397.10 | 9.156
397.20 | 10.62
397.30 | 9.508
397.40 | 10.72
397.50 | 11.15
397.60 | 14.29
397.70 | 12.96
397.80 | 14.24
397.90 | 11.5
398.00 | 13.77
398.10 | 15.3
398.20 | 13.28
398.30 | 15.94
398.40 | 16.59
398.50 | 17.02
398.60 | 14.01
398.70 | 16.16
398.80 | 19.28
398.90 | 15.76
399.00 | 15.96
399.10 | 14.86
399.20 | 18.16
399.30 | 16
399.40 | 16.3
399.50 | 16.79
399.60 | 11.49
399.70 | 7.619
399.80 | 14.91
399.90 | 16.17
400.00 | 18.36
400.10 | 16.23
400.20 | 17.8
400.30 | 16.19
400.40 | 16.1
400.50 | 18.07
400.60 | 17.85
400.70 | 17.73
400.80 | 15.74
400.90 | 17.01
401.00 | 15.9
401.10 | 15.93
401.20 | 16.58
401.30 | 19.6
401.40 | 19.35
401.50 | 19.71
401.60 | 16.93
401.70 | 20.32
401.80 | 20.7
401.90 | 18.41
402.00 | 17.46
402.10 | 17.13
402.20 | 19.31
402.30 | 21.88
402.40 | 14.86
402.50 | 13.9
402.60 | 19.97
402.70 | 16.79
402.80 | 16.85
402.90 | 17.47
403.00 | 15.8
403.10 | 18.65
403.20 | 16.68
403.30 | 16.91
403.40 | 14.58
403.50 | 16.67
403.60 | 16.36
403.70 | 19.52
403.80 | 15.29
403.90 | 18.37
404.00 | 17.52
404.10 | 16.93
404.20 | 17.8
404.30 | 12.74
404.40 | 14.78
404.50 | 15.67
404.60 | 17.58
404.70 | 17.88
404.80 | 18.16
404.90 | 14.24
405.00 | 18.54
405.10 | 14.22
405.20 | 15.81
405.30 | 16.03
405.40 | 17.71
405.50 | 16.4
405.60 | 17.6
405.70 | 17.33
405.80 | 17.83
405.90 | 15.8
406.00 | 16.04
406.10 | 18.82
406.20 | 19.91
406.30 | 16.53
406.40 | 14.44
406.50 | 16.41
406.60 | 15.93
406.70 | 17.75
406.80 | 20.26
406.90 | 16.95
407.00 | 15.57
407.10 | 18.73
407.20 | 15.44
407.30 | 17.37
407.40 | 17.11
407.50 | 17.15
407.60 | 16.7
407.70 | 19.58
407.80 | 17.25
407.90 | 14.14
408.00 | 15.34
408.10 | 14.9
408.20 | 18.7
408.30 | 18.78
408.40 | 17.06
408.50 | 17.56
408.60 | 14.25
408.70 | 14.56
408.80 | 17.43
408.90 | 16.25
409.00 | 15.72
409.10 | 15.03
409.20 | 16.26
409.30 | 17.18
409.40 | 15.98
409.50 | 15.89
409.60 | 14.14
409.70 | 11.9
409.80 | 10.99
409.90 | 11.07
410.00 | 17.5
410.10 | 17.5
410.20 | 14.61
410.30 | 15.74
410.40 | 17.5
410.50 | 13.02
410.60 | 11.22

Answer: 1.3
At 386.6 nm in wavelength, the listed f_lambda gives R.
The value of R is 15.02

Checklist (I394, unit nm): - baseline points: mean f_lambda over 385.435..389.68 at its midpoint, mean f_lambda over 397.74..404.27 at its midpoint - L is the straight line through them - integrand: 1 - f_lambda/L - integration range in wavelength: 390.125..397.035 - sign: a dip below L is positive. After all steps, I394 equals 0.38 nm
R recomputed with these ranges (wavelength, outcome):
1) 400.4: 16.1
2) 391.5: 17.3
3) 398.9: 15.76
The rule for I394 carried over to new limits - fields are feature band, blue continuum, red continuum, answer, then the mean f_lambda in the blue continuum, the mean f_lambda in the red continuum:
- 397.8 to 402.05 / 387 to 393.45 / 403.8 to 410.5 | -0.27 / 14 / 16.4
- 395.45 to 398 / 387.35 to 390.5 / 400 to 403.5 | 0.61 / 13.4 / 17.5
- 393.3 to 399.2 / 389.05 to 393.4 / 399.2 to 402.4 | 0.81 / 14.5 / 17.1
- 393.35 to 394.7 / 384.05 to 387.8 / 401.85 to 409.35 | 0.13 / 14.4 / 16.9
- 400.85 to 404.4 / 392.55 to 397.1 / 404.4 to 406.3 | -0.32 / 13.3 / 16.9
